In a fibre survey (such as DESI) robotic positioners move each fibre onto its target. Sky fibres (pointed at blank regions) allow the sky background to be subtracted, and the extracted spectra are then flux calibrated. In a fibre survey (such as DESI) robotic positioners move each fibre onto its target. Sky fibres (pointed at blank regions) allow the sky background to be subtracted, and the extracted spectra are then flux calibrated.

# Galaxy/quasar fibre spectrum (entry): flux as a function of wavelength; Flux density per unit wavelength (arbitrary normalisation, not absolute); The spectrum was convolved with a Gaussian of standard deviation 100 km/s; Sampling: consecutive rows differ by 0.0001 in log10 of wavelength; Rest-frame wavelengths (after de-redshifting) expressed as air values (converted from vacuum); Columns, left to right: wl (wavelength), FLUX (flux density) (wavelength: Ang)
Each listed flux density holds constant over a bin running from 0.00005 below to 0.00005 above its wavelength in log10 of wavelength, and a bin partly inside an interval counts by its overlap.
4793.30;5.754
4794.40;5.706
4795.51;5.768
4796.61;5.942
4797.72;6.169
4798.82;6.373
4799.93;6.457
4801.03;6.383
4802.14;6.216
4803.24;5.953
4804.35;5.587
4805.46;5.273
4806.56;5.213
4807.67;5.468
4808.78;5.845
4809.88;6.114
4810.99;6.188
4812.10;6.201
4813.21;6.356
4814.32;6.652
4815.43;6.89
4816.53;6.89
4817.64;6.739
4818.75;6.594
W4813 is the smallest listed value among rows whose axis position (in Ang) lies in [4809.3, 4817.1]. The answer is 6.114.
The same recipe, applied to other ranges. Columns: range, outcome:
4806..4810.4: 5.213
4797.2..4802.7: 6.169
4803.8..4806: 5.273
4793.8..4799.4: 5.706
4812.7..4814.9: 6.356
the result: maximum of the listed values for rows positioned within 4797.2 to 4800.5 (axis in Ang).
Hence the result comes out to 6.457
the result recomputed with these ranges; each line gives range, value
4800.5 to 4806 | 6.383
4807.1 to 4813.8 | 6.356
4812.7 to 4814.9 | 6.652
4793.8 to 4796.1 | 5.768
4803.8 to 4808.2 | 5.587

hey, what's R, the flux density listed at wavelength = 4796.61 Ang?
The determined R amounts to 5.942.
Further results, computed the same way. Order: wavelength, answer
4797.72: 6.169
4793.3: 5.754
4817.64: 6.739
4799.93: 6.457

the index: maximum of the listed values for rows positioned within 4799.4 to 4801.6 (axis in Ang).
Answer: 6.457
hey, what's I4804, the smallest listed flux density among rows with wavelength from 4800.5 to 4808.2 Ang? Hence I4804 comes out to 5.213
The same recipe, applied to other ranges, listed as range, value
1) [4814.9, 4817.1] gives 6.89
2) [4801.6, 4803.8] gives 5.953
